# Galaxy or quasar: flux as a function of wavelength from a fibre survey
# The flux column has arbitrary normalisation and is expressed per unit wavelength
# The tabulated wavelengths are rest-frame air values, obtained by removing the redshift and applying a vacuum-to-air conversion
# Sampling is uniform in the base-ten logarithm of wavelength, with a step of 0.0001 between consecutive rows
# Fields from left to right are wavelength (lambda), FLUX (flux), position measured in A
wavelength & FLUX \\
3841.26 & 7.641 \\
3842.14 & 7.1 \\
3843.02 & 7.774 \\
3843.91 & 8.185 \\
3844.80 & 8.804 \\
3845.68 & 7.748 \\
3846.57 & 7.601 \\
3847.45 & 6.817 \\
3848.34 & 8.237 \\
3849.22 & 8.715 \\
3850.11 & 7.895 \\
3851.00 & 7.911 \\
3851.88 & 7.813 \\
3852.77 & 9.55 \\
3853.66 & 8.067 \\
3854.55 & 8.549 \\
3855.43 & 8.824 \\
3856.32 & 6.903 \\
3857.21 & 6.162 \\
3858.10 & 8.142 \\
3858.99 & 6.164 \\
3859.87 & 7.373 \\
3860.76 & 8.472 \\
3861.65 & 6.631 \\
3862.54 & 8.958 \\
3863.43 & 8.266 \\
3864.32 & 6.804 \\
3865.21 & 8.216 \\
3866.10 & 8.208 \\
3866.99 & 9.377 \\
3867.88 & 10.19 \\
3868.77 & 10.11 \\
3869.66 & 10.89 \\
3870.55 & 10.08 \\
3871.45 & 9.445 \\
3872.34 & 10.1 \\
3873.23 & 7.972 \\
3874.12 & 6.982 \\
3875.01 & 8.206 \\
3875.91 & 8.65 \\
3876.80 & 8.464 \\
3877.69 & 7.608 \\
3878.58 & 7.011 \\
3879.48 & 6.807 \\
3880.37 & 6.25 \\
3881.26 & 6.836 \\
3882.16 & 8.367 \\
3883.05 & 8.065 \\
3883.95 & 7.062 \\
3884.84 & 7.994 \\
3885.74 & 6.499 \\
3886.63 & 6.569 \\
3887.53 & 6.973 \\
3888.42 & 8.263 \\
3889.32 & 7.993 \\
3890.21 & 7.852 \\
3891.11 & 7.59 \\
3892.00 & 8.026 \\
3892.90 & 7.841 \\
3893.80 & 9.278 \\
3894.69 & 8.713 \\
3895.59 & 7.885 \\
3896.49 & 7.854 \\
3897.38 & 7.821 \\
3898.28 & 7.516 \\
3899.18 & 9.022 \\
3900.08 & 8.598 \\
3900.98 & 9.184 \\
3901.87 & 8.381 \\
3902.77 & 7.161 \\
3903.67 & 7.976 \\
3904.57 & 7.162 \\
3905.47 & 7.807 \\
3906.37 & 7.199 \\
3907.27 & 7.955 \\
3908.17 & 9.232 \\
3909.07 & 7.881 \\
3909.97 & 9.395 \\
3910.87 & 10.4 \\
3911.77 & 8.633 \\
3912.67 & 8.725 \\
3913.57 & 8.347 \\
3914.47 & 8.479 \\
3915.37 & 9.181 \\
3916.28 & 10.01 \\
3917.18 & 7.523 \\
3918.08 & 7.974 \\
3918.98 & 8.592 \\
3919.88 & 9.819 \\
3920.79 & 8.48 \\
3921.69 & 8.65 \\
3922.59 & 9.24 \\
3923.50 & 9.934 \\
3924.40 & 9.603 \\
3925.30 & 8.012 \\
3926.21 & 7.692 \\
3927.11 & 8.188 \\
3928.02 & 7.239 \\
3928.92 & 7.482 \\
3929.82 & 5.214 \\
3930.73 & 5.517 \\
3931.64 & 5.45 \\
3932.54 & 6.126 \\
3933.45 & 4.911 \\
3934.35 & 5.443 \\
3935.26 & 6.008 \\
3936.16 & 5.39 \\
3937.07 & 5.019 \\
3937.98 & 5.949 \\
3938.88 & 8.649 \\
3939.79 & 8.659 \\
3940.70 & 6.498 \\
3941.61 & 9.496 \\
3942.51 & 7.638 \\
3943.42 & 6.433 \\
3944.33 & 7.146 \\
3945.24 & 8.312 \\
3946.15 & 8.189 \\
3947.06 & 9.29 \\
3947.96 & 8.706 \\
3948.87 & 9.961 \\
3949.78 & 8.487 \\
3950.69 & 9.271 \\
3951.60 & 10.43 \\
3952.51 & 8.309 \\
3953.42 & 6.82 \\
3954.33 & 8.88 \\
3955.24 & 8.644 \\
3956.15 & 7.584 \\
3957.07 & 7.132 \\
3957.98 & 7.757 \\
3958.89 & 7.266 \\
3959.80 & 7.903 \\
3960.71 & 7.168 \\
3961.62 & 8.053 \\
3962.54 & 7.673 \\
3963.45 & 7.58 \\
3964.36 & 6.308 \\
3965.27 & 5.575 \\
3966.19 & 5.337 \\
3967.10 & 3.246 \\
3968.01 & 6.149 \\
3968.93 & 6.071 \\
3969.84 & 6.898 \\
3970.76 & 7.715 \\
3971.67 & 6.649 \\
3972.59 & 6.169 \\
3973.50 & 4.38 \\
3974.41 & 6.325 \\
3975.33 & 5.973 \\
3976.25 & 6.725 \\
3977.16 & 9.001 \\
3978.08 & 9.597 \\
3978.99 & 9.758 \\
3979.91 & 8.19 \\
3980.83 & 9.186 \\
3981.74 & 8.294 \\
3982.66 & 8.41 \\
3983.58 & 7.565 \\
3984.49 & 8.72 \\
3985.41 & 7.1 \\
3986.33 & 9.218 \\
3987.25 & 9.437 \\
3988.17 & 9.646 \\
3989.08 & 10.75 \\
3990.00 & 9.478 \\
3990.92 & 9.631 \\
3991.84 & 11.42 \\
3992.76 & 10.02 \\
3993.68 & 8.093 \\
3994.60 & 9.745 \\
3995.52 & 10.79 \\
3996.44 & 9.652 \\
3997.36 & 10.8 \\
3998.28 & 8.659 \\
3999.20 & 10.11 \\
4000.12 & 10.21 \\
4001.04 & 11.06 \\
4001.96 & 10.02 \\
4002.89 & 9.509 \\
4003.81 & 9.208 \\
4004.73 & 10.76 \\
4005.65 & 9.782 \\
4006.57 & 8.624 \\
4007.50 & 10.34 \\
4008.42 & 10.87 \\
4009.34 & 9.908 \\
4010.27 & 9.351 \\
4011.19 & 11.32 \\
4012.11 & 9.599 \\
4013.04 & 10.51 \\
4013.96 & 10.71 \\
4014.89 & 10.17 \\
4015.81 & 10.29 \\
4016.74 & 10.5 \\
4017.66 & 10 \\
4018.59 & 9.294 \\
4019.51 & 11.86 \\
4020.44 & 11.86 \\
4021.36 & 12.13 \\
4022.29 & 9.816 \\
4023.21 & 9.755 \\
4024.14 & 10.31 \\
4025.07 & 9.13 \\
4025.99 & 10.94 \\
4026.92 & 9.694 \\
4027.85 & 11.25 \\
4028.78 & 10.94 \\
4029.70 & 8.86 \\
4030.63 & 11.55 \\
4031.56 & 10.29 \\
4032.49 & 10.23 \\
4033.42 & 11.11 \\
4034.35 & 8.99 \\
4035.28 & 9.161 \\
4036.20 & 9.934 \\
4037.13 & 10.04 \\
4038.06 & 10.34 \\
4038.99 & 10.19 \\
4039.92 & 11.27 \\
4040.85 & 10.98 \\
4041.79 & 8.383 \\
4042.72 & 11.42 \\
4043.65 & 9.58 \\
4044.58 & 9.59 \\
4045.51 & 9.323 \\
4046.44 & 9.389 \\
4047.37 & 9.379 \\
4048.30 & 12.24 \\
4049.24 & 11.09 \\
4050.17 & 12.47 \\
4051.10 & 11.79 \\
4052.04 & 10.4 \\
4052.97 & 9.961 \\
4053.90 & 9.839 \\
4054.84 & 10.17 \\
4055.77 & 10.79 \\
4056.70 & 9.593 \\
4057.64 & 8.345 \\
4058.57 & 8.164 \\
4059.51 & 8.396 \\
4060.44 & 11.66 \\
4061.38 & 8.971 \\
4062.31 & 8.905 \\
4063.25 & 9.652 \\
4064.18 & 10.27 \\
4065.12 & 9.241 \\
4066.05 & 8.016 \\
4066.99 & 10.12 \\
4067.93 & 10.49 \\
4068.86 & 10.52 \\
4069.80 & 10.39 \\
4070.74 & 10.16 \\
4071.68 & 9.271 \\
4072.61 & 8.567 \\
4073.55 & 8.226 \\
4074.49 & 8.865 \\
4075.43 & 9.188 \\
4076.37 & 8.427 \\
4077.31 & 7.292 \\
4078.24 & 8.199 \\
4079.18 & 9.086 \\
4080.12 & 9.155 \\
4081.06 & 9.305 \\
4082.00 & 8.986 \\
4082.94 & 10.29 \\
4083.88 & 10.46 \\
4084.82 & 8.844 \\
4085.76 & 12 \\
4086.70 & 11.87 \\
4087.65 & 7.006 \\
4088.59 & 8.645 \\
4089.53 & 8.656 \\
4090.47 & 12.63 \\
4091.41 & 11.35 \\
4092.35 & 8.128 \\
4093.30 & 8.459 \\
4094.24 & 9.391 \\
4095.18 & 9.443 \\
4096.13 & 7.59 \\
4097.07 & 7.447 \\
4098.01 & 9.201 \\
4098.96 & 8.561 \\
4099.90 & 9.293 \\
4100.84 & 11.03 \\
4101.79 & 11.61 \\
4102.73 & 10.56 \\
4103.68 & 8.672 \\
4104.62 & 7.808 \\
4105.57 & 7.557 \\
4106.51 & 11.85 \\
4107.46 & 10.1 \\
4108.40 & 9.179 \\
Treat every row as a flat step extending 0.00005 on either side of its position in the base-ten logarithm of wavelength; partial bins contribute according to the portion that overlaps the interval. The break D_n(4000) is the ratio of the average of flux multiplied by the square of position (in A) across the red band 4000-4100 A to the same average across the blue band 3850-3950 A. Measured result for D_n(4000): 1.3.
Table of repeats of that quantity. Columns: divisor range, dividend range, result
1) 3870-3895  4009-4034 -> 1.41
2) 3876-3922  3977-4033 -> 1.29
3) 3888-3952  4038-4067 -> 1.34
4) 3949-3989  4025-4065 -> 1.37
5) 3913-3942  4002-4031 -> 1.42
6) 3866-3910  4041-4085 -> 1.29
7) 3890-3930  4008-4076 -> 1.29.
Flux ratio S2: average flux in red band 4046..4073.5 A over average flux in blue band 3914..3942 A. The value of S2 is 1.31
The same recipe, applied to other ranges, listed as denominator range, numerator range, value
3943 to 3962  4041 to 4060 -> 1.23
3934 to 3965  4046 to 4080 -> 1.25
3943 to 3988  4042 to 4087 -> 1.27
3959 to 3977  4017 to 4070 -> 1.57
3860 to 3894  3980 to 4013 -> 1.19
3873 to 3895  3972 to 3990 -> 1.06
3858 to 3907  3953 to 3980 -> 0.88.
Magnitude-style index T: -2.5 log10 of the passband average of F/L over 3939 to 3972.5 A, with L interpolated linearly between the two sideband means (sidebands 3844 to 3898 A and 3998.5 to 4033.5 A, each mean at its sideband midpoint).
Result 0.226 mag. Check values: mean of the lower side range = 8.04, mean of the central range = 7.58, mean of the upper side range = 10.3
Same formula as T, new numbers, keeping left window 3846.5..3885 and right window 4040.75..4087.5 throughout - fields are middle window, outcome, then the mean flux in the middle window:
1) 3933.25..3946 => 0.25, 6.9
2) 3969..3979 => 0.27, 7.05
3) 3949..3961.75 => 0.09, 8.17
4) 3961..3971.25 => 0.36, 6.43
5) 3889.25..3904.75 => 0.03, 8.12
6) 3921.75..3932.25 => 0.13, 7.61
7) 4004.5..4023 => -0.12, 10.4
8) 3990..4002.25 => -0.09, 10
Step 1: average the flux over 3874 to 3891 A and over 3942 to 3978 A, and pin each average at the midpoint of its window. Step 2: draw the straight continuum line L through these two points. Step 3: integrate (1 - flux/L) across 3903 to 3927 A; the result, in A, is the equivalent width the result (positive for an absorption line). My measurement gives -3.65 A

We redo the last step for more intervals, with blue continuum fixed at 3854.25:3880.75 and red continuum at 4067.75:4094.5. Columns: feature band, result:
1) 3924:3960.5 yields 4.74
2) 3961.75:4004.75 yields 2.63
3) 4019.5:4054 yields -4.58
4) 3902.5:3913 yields 0.15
